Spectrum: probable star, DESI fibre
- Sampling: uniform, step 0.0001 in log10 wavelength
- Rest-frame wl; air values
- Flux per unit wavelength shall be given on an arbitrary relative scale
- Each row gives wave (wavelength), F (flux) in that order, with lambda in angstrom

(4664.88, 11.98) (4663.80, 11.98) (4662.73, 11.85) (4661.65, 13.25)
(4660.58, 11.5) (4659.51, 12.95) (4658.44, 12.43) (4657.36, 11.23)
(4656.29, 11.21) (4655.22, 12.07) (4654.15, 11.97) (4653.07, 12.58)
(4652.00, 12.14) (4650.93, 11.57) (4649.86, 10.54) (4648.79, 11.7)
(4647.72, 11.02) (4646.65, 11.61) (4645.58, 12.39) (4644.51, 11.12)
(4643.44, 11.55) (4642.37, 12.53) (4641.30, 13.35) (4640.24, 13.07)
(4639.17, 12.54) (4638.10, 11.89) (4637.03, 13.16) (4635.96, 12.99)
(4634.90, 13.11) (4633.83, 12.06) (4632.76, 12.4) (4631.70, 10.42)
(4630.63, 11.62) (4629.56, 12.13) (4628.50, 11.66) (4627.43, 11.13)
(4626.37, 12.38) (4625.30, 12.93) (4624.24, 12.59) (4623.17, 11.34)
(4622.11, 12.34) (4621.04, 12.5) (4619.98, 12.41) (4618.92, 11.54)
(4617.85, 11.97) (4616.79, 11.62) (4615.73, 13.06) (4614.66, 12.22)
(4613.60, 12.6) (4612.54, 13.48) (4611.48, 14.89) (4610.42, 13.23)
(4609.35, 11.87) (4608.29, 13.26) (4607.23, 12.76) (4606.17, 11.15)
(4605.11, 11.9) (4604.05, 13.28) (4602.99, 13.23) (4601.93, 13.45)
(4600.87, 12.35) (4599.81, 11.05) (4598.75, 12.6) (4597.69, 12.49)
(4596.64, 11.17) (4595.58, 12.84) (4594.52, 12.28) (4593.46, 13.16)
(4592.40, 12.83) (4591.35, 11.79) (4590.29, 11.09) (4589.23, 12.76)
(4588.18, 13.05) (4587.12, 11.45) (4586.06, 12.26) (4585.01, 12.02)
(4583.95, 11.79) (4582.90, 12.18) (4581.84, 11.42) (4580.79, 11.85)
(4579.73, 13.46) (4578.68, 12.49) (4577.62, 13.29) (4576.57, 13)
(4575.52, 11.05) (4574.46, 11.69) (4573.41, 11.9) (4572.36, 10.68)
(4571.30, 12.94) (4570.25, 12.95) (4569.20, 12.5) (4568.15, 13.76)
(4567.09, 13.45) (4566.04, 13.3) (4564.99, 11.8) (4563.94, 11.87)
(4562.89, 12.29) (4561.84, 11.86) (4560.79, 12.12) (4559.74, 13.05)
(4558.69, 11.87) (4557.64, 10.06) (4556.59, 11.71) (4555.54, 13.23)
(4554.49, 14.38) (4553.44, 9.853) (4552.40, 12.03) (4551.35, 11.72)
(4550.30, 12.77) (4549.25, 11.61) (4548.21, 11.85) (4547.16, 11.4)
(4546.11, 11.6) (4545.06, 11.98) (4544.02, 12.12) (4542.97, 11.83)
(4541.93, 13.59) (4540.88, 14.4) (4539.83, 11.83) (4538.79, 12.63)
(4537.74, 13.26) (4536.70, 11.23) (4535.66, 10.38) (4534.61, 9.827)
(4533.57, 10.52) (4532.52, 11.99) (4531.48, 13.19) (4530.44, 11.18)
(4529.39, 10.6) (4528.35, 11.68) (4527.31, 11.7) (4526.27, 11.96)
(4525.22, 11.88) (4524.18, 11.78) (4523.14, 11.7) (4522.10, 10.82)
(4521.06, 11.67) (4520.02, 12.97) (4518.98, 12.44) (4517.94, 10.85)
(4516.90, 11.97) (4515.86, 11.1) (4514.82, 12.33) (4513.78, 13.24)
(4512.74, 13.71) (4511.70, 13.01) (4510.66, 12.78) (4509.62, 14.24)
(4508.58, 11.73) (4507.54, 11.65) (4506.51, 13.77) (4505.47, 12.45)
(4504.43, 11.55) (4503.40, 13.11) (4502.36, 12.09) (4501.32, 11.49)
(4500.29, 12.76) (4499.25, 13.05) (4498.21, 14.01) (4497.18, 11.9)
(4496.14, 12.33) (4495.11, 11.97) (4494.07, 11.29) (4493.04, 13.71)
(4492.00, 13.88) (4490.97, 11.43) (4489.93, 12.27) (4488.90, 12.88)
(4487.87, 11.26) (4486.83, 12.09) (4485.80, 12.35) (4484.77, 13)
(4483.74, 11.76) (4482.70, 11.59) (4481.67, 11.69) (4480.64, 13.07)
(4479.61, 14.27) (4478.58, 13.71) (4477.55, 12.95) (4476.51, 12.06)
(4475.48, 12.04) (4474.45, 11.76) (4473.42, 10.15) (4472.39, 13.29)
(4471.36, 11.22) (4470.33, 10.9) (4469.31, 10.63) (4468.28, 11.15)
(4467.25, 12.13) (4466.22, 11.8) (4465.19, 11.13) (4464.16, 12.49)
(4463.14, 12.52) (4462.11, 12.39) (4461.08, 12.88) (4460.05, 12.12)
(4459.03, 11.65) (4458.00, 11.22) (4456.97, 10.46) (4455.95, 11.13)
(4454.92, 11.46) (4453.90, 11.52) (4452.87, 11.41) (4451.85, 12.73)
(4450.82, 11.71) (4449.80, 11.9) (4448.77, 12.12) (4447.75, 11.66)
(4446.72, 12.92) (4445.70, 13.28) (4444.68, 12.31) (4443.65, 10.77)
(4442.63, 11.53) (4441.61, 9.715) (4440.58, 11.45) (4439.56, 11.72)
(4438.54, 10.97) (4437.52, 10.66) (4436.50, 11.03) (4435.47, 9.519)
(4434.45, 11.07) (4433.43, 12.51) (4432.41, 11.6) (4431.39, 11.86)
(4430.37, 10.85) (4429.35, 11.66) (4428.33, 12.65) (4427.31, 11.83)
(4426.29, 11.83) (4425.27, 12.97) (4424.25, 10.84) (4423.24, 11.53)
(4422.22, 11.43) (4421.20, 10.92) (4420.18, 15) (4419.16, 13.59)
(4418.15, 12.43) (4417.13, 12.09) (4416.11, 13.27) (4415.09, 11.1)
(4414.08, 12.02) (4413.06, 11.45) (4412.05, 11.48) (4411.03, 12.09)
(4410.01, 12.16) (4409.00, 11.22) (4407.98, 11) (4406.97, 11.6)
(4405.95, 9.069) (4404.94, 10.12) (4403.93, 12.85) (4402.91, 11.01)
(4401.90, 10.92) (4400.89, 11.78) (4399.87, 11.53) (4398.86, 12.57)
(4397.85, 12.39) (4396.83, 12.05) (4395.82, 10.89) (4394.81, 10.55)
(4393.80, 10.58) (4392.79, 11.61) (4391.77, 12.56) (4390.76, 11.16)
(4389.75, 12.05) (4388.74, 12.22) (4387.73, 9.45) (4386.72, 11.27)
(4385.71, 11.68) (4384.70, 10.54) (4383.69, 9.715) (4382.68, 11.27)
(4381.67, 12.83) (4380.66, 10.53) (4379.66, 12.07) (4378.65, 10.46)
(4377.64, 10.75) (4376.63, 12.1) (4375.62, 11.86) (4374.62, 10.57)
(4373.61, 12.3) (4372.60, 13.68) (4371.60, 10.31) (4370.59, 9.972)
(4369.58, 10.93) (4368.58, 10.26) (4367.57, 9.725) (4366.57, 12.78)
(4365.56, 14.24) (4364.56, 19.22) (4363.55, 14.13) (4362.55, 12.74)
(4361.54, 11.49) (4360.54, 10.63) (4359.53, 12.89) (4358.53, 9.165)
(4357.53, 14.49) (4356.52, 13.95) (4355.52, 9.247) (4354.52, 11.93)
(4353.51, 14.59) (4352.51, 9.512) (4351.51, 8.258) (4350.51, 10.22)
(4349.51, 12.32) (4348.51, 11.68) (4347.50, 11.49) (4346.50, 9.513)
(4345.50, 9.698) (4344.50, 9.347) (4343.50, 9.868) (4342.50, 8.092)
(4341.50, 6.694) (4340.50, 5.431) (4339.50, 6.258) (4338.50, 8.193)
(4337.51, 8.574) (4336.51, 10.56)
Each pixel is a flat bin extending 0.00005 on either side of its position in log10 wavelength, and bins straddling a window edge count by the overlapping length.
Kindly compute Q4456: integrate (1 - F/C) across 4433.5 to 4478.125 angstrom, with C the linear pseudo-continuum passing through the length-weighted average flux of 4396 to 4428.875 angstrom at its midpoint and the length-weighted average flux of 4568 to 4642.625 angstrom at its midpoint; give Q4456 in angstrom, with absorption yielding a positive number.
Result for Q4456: 1.2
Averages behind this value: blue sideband 11.8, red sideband 12.4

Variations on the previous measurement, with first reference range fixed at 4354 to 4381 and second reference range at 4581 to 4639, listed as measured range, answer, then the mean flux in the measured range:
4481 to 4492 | 0.0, 12.1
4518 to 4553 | 1.0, 11.9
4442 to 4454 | 0.1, 12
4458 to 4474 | 0.5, 11.7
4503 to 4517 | -0.5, 12.6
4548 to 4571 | -0.1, 12.3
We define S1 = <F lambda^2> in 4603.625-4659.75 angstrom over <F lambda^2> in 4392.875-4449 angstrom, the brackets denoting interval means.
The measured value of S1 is 1.15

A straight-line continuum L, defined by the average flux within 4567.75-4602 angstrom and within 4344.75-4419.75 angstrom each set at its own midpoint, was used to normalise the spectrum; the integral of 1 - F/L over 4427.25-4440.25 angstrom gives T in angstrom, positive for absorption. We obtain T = 0.4 angstrom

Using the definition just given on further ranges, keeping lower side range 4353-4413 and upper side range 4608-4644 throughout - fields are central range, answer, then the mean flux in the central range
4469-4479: 0.1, 11.9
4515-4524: 0.3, 11.7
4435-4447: 0.6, 11.3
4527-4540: 0.6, 11.5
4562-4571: -0.4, 12.7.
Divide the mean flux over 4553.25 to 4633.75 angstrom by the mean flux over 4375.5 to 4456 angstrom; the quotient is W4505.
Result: 1.06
